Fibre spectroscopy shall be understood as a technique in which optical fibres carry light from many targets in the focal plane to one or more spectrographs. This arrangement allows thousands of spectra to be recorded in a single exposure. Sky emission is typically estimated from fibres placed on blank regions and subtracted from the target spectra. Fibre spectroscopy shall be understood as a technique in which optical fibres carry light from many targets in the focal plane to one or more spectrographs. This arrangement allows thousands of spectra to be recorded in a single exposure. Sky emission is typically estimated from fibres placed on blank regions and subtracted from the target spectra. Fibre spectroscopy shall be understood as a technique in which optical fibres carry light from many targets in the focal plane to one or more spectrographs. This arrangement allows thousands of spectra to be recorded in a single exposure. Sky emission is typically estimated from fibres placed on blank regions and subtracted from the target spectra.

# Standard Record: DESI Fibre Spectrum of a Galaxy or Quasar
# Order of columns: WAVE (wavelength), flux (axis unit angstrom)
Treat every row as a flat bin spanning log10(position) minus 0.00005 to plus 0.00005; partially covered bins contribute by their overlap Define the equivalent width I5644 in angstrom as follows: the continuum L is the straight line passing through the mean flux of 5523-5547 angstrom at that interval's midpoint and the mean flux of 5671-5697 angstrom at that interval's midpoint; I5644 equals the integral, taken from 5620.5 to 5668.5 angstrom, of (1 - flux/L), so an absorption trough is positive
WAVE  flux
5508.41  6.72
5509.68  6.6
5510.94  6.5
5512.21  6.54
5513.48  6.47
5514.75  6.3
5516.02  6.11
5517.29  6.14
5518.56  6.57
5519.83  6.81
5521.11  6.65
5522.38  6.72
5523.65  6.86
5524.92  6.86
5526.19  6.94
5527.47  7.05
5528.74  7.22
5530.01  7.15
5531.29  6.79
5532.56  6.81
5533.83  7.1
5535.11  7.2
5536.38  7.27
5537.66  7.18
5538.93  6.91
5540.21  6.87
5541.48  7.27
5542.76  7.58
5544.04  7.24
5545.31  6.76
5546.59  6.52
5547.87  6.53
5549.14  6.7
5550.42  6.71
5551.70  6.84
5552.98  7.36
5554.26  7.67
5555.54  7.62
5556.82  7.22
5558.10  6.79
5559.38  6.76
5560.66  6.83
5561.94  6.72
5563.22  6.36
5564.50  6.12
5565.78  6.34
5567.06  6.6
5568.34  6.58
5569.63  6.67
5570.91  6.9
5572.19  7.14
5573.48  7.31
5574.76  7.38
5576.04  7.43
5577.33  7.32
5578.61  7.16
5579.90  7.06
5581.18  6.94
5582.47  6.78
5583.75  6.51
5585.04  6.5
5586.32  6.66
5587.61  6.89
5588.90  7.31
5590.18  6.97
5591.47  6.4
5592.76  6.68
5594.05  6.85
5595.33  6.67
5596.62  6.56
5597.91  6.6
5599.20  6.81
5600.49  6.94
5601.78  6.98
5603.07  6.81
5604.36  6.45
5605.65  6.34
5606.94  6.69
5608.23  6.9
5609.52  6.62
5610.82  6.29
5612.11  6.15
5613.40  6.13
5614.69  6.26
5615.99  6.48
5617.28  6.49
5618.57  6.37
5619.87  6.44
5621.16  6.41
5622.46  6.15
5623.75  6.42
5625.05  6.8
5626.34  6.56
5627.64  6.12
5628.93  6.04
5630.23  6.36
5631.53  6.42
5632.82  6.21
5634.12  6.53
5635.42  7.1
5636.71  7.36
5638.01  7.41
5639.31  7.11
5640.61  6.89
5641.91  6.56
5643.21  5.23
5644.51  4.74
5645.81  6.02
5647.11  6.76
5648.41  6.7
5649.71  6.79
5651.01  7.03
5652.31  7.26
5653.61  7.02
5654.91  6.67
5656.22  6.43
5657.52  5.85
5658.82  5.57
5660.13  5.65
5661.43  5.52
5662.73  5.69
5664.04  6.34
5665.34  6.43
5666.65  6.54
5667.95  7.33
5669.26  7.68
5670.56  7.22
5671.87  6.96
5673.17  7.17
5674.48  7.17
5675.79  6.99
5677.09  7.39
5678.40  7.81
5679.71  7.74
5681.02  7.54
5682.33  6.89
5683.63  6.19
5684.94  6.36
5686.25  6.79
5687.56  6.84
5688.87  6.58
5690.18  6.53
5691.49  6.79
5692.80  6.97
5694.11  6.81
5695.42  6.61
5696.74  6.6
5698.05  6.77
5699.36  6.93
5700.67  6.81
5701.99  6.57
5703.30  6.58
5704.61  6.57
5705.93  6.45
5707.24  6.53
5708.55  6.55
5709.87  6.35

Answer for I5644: 3.7 angstrom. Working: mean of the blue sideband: 7.04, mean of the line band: 6.43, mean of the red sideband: 6.94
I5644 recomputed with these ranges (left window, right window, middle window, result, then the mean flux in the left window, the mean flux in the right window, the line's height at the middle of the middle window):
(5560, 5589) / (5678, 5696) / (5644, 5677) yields 1.5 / 6.84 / 6.88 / 6.87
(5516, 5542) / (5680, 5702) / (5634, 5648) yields 0.6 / 6.9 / 6.76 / 6.8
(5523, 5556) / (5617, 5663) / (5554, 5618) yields -0.2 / 7.04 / 6.41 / 6.75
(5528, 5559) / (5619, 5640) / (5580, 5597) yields 0.1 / 7.05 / 6.59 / 6.81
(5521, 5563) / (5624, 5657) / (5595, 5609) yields 0.0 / 6.99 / 6.56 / 6.73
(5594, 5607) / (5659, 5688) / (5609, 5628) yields 1.0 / 6.7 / 6.81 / 6.72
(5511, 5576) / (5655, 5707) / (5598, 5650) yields 2.1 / 6.86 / 6.71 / 6.77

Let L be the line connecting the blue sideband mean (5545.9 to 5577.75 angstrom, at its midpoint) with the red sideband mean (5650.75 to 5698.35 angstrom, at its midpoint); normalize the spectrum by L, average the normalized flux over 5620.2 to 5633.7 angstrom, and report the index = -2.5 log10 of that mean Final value 0.07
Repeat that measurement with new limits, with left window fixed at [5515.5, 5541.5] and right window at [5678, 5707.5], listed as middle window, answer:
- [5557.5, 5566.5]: 0.05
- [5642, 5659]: 0.08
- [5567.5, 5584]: -0.03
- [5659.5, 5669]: 0.09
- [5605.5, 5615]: 0.07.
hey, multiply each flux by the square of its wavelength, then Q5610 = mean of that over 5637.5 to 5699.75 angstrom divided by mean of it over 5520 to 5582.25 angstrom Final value 1.00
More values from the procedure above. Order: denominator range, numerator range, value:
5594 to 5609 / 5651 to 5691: 1.03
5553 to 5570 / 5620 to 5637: 0.97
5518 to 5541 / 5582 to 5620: 0.98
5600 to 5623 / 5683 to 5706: 1.06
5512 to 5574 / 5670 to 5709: 1.05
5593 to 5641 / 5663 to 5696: 1.08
